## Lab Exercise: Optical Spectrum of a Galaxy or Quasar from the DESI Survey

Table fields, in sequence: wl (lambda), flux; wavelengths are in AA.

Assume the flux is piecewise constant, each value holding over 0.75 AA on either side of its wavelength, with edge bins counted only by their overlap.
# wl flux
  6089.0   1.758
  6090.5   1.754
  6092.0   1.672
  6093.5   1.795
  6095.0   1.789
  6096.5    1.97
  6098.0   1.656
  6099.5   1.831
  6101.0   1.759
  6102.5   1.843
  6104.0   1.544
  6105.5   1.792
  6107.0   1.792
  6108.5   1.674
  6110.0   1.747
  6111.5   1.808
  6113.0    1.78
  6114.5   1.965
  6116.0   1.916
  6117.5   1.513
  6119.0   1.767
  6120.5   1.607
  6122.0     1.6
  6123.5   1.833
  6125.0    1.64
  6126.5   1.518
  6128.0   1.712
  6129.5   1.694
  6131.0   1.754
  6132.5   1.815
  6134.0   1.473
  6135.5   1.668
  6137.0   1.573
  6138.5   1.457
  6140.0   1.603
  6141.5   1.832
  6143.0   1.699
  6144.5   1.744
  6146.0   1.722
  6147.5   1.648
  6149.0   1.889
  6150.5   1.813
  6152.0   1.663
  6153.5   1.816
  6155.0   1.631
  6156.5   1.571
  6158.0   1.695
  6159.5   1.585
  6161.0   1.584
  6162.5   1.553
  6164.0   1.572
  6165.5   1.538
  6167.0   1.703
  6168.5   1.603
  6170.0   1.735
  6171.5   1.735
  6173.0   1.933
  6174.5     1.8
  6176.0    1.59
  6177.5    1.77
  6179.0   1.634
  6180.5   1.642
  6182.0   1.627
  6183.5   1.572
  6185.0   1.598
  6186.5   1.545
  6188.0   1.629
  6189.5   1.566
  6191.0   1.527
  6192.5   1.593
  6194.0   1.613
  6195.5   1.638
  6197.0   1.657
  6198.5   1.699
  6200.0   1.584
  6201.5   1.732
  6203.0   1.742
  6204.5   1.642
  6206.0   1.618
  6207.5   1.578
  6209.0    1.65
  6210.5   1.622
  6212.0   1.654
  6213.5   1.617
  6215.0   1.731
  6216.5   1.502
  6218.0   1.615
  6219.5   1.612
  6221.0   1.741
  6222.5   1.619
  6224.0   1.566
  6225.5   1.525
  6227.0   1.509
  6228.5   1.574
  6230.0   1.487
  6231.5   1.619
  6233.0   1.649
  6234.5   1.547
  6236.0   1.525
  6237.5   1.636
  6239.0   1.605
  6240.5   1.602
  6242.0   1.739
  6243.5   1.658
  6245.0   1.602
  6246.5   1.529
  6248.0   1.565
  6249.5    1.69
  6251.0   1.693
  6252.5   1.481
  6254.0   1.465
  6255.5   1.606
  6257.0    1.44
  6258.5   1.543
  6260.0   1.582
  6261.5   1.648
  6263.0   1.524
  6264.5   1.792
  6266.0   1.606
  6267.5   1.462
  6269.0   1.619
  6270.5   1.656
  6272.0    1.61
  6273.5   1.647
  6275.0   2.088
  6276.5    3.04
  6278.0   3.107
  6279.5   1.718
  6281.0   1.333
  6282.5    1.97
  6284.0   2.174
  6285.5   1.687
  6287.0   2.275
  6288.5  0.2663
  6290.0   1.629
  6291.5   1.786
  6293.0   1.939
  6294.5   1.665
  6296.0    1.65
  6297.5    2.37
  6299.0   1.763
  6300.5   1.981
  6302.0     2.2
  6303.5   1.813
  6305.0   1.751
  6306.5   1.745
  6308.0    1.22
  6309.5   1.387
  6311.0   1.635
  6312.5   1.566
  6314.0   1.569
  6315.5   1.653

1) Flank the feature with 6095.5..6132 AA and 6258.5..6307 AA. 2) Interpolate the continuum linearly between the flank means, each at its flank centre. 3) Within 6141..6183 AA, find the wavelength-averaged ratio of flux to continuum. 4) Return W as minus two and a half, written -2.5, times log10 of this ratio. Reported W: 0.04 mag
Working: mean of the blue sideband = 1.74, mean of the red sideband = 1.81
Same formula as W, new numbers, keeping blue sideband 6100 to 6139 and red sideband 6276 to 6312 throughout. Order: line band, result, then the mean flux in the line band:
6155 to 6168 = 0.086 mag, 1.6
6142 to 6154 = -0.016 mag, 1.75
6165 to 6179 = 0.019 mag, 1.71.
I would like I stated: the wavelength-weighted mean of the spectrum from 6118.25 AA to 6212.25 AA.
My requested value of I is 1.66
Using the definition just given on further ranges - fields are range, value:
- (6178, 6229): 1.62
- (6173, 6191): 1.64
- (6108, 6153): 1.71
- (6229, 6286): 1.71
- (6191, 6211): 1.64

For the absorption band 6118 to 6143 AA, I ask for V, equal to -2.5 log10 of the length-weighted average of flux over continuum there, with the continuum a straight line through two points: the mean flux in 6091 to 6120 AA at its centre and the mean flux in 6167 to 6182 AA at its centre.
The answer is 0.06 mag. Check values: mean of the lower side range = 1.77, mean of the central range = 1.66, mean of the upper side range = 1.71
